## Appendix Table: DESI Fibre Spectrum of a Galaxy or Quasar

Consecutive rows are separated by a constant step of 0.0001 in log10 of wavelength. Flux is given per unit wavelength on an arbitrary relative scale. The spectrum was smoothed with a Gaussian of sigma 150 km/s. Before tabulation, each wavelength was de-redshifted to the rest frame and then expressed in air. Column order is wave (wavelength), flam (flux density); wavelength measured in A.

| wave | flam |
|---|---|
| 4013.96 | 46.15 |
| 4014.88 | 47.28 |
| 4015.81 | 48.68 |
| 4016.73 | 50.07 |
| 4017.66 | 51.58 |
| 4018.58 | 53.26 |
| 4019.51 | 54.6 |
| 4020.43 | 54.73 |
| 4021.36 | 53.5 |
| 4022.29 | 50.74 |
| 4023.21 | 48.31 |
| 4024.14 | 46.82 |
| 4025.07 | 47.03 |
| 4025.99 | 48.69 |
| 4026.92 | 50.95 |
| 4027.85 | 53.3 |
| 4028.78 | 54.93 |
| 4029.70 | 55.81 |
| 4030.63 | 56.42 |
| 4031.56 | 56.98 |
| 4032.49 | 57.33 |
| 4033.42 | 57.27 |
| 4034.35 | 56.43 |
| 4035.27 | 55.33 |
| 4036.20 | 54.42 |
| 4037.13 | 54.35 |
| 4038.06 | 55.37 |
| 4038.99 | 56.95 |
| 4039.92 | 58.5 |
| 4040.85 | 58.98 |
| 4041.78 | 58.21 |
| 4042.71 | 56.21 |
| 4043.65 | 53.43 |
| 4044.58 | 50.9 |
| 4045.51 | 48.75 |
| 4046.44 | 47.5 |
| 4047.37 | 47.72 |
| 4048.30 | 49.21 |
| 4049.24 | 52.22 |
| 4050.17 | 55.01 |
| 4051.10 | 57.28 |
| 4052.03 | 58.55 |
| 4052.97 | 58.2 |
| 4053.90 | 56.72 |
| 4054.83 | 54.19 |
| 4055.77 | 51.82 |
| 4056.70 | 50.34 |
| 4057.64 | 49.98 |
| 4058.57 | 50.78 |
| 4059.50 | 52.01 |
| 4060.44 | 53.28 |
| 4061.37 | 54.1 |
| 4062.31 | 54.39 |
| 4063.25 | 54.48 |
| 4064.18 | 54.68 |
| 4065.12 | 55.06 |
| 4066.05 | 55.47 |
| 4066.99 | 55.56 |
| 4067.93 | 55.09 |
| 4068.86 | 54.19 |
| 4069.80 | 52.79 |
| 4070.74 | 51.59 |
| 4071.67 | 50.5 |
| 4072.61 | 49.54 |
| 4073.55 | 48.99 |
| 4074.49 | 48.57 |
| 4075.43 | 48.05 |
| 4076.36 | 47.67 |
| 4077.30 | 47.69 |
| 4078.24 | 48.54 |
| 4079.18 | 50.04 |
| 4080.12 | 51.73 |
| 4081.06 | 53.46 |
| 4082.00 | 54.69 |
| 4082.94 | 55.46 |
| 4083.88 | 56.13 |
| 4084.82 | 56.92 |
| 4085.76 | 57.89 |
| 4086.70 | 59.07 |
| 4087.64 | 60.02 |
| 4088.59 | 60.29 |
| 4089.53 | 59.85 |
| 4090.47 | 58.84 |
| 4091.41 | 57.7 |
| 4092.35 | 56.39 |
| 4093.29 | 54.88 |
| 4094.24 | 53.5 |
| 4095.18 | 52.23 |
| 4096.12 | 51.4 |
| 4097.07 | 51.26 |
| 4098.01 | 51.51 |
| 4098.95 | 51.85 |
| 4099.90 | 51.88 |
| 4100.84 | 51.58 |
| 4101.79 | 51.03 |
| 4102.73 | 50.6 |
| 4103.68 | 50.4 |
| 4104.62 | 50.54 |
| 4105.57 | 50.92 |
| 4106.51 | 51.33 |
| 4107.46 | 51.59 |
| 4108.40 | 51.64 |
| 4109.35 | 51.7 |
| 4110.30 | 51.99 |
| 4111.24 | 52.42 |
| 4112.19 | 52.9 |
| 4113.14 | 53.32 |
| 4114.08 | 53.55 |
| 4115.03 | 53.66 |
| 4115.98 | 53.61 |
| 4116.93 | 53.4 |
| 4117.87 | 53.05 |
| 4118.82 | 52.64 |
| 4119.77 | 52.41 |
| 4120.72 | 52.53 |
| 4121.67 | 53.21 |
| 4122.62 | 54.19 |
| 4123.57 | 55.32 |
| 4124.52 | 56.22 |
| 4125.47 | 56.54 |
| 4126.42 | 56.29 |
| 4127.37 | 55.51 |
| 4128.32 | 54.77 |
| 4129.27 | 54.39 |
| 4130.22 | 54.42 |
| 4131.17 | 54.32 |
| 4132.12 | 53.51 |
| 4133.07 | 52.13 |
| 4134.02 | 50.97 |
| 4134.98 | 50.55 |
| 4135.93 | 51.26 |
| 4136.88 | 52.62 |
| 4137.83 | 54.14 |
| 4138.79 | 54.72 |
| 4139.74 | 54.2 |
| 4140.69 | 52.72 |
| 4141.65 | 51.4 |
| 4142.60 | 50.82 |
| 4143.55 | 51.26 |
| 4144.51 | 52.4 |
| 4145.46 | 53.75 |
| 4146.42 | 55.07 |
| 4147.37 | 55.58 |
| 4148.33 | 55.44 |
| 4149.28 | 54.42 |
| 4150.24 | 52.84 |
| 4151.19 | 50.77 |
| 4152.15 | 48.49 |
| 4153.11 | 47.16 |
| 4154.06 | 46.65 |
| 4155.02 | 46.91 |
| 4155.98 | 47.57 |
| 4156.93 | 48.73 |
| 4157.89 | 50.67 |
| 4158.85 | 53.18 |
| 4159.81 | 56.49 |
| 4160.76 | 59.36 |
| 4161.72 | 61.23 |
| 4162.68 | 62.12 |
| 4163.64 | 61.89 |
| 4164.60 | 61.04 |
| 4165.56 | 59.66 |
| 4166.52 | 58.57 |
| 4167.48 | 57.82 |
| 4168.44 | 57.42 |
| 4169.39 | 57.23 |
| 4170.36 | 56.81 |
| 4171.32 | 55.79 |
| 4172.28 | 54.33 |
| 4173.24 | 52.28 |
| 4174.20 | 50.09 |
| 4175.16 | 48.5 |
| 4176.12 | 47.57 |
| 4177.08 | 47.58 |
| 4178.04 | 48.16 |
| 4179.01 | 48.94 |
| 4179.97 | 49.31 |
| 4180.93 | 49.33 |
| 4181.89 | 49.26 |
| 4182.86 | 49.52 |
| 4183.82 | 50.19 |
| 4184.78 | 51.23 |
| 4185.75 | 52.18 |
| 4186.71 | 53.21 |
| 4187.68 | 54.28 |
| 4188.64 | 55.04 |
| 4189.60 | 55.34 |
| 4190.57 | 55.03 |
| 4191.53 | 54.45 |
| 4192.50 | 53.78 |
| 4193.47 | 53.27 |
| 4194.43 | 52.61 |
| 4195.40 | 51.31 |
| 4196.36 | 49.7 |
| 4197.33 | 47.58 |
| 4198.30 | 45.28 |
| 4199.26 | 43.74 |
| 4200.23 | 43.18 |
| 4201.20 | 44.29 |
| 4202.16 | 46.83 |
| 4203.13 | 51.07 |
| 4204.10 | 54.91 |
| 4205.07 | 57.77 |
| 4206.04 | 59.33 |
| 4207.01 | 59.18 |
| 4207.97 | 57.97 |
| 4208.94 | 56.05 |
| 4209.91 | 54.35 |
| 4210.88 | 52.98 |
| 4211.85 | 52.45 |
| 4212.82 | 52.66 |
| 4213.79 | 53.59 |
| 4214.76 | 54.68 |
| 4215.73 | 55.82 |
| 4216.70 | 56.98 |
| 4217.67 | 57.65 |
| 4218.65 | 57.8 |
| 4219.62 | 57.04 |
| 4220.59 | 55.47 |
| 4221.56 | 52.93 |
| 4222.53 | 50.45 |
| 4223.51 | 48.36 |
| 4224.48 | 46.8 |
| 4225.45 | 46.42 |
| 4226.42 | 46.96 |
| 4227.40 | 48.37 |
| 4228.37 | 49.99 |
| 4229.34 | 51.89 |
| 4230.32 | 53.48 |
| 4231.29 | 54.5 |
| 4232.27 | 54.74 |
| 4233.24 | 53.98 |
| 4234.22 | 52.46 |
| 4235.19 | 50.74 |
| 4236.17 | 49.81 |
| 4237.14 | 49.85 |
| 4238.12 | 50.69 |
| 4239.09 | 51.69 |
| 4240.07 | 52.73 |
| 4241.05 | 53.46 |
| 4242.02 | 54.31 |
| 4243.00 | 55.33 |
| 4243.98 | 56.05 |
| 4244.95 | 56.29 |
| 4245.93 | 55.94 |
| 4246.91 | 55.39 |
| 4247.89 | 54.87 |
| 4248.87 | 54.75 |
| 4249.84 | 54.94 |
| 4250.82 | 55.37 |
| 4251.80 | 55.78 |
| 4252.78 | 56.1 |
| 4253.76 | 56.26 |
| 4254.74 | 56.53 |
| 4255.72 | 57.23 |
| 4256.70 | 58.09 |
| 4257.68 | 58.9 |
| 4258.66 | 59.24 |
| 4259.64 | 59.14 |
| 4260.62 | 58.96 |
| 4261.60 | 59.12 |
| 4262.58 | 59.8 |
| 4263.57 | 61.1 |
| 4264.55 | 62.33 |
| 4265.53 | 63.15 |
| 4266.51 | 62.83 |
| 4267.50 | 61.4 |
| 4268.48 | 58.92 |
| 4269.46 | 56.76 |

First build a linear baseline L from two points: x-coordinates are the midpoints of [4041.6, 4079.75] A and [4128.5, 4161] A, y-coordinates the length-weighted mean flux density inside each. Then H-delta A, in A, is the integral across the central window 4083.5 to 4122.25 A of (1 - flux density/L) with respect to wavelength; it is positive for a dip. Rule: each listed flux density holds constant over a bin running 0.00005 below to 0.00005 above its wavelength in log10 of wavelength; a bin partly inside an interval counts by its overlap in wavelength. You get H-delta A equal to -1.0 A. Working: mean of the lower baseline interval 52.4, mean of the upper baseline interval 52.3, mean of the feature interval 53.7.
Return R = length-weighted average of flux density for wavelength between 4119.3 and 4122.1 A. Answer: 52.7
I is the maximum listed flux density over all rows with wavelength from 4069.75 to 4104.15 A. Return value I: 60.29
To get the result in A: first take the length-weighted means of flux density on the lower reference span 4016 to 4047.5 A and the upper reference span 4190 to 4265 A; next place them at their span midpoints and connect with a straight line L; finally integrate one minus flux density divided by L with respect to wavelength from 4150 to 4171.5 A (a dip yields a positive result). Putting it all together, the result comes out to -0.4 A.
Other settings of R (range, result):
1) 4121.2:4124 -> 54.2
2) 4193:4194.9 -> 53.1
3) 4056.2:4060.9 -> 51.3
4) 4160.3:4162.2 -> 60.2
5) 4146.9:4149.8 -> 55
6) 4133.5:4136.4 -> 50.9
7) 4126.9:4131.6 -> 54.7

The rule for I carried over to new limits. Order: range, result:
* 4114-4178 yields 62.12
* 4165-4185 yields 59.66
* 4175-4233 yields 59.33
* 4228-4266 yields 63.15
